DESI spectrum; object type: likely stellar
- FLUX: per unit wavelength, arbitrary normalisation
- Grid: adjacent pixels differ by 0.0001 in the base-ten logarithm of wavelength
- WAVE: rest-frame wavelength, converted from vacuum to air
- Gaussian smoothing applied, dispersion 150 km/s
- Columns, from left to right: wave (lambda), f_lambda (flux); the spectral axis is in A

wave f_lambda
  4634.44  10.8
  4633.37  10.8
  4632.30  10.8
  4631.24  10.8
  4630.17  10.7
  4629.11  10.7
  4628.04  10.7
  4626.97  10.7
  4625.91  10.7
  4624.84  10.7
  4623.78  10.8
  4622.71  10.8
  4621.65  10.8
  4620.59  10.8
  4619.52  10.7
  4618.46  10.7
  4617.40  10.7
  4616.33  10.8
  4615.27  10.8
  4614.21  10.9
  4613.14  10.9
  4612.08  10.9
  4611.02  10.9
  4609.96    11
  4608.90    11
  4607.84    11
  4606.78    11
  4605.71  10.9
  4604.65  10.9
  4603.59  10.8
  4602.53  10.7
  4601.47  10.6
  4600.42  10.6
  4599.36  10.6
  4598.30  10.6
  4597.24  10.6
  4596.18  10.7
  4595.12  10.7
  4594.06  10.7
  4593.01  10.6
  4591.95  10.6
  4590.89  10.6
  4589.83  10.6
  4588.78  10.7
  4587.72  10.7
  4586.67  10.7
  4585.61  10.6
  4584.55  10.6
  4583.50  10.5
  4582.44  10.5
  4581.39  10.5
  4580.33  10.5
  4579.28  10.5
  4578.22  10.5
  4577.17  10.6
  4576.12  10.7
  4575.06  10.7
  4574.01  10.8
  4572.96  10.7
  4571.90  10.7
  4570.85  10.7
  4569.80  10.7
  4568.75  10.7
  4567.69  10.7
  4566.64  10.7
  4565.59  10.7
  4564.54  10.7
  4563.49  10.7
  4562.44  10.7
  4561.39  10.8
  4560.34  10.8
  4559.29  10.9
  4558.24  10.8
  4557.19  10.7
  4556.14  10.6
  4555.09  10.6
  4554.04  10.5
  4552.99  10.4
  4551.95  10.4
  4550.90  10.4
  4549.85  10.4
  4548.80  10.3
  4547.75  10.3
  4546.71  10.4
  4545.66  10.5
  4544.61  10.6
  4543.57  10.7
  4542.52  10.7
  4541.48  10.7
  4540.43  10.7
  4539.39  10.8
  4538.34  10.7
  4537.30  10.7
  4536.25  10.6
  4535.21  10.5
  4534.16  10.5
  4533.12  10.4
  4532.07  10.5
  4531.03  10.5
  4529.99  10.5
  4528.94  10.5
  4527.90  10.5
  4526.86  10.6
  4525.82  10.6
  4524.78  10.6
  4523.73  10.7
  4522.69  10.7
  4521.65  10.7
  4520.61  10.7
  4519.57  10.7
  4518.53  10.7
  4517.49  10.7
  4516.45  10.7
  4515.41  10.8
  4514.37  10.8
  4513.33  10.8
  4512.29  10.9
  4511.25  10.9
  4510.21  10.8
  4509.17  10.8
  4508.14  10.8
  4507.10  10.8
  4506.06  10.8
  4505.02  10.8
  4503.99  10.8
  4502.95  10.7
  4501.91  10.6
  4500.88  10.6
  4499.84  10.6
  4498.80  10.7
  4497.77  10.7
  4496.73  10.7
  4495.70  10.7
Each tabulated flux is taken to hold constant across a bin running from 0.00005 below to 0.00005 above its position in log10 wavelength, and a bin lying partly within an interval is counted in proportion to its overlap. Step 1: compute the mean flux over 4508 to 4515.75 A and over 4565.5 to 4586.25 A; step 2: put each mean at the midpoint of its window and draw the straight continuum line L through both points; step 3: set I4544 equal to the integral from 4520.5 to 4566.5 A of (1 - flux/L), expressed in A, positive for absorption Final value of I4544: 0.6 A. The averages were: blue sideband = 10.8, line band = 10.6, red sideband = 10.6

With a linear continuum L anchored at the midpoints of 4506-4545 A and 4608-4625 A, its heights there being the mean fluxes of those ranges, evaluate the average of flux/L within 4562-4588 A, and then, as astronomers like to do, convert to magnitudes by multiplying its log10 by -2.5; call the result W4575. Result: 0.01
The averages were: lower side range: 10.7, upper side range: 10.8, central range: 10.6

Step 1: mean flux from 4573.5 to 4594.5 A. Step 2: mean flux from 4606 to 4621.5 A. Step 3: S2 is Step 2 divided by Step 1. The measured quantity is 1.0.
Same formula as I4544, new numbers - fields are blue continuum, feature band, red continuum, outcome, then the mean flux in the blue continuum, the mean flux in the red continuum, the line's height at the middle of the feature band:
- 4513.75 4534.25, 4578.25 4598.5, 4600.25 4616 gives 0.4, 10.6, 10.9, 10.8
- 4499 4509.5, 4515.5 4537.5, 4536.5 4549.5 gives 0.1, 10.7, 10.6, 10.6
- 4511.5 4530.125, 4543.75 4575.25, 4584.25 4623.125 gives 0.3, 10.7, 10.8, 10.7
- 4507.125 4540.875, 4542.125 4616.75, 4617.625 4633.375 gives 0.3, 10.7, 10.7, 10.7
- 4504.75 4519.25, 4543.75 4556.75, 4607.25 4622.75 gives 0.4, 10.8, 10.9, 10.8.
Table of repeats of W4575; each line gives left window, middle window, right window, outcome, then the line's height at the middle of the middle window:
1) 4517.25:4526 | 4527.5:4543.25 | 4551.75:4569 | 0.01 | 10.7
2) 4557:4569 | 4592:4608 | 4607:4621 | 0.01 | 10.8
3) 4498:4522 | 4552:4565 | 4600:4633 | 0.01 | 10.8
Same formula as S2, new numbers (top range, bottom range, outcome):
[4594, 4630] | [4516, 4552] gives 1.02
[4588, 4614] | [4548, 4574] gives 1.01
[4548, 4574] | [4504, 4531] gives 0.99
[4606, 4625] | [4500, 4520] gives 1.01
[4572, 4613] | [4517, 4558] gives 1.01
